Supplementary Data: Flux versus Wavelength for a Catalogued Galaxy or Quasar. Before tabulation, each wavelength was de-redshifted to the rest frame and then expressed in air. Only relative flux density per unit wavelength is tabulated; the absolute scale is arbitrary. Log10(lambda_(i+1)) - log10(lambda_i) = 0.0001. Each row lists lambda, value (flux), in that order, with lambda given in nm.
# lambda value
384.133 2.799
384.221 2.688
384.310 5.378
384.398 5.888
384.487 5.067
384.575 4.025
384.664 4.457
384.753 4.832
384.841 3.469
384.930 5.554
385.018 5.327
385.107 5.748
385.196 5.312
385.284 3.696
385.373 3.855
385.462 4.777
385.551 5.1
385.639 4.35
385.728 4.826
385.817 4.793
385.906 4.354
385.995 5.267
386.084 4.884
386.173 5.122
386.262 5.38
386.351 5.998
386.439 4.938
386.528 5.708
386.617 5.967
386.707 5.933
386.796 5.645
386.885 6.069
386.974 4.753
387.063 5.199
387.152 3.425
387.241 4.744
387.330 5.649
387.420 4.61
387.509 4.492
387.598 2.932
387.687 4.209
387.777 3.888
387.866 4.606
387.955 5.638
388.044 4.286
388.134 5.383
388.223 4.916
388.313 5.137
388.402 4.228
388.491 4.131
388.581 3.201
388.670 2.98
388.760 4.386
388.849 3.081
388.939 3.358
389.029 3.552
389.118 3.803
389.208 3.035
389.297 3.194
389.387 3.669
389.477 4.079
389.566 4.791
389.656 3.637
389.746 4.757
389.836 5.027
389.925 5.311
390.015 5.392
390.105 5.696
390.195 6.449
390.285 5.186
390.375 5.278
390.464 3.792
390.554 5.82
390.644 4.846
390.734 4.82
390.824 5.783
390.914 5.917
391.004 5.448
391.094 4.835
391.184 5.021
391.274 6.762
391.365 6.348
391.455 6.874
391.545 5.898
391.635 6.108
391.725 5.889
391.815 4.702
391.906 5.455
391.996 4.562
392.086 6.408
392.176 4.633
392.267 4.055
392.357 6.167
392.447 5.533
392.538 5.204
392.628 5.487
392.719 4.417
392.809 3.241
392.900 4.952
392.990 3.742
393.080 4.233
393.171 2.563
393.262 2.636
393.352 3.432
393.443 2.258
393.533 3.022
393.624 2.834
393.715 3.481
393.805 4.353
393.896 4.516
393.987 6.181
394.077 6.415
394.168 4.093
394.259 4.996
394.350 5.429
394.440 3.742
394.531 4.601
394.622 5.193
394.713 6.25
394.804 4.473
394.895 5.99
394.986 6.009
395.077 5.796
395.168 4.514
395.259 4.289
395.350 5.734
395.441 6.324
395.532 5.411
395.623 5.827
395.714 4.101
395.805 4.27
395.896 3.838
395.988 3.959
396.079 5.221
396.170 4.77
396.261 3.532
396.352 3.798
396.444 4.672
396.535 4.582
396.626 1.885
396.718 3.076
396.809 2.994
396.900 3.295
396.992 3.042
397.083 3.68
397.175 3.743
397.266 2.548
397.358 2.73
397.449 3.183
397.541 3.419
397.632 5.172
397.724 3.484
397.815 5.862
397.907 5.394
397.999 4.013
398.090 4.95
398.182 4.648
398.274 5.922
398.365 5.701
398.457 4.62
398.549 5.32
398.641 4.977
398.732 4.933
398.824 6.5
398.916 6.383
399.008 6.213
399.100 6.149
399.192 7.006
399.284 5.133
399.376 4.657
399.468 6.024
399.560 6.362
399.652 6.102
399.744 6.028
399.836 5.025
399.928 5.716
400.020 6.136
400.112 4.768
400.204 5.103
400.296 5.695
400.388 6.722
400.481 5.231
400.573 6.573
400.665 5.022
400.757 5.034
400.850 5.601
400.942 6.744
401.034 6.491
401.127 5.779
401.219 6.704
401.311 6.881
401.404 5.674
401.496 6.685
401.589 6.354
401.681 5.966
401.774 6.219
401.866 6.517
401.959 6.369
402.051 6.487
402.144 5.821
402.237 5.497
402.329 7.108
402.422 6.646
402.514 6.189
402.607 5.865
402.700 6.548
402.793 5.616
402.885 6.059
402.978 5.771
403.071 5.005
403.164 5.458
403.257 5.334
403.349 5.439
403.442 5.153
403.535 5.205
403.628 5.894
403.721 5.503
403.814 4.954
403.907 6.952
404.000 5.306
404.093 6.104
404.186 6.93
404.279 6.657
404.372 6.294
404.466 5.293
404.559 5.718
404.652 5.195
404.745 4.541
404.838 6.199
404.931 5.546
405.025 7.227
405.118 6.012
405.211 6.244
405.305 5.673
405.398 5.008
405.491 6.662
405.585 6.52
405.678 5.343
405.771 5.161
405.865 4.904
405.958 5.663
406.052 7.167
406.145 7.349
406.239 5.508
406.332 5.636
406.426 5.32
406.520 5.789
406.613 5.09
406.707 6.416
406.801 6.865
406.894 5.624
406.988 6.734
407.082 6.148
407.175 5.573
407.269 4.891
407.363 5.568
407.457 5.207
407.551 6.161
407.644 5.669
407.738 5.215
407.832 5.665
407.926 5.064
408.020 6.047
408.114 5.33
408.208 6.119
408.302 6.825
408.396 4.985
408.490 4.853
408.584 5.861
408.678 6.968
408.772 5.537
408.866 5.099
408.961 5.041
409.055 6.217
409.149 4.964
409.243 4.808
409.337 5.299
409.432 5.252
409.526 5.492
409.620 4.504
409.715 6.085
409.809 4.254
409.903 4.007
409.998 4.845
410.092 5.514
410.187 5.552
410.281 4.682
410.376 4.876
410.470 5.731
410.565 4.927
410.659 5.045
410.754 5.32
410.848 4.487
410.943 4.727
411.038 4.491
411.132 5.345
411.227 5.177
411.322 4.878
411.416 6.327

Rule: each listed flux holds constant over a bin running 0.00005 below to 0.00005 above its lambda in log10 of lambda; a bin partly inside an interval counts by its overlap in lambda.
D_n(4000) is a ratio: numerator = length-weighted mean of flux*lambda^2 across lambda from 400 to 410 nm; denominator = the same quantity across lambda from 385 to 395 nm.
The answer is 1.31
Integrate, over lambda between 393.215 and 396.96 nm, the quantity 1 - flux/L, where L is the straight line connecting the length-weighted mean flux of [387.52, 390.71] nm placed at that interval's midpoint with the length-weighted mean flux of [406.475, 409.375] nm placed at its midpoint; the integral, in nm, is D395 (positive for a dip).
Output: 0.29 nm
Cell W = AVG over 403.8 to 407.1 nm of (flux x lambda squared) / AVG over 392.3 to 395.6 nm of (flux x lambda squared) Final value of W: 1.4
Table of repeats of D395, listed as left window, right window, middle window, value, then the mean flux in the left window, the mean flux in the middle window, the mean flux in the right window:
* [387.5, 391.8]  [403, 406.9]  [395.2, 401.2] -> 0.45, 4.75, 4.95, 5.81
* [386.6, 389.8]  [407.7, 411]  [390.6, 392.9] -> -0.44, 4.36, 5.37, 5.29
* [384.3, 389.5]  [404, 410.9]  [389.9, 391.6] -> -0.27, 4.61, 5.56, 5.61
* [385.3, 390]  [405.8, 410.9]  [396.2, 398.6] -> 0.46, 4.56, 4.06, 5.51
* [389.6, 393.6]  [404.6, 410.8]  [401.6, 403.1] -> -0.21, 4.93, 6.12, 5.58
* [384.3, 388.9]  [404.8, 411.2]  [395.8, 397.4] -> 0.47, 4.75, 3.63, 5.55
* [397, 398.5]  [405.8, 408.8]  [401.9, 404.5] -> -0.39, 4.29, 5.91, 5.8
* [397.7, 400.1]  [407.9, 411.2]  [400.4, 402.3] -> -0.22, 5.52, 6.1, 5.26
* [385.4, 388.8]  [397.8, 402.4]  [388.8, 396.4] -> 0.66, 4.78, 4.76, 5.82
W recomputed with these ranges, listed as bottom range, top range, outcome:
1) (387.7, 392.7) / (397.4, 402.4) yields 1.22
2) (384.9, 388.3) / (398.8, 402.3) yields 1.30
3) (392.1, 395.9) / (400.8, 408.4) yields 1.34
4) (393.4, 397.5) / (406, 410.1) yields 1.38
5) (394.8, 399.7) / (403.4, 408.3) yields 1.28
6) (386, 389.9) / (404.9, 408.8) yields 1.42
